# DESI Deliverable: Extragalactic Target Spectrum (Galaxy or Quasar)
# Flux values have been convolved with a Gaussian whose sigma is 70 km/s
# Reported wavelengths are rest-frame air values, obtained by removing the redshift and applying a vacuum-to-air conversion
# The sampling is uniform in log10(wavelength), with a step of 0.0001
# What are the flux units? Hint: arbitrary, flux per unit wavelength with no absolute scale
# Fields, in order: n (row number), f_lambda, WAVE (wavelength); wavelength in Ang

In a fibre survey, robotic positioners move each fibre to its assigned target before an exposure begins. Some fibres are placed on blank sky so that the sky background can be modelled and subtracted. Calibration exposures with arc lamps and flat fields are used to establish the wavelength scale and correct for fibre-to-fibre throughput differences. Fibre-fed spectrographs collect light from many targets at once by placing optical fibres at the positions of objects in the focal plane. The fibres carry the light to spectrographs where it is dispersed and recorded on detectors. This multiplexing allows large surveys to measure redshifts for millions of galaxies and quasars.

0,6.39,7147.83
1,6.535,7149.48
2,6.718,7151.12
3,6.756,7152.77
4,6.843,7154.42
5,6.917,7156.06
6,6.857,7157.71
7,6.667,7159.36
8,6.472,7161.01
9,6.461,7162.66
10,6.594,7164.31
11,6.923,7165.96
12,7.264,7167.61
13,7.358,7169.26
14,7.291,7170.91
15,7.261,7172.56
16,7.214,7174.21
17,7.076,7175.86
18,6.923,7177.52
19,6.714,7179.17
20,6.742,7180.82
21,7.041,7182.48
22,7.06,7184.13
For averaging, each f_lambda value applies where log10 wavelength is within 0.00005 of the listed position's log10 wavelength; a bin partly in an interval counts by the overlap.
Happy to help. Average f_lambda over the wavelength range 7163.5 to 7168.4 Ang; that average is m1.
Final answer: 6.93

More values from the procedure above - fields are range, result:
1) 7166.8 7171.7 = 7.31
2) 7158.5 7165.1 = 6.55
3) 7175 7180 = 6.91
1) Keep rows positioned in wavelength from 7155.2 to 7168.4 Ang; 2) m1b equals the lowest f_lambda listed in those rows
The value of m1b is 6.461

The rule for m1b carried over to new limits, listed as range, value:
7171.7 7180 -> 6.714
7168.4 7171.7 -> 7.291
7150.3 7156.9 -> 6.718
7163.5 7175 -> 6.594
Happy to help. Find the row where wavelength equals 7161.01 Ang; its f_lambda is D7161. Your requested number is 6.472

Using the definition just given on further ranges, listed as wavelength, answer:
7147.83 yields 6.39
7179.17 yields 6.714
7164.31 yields 6.594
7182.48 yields 7.041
